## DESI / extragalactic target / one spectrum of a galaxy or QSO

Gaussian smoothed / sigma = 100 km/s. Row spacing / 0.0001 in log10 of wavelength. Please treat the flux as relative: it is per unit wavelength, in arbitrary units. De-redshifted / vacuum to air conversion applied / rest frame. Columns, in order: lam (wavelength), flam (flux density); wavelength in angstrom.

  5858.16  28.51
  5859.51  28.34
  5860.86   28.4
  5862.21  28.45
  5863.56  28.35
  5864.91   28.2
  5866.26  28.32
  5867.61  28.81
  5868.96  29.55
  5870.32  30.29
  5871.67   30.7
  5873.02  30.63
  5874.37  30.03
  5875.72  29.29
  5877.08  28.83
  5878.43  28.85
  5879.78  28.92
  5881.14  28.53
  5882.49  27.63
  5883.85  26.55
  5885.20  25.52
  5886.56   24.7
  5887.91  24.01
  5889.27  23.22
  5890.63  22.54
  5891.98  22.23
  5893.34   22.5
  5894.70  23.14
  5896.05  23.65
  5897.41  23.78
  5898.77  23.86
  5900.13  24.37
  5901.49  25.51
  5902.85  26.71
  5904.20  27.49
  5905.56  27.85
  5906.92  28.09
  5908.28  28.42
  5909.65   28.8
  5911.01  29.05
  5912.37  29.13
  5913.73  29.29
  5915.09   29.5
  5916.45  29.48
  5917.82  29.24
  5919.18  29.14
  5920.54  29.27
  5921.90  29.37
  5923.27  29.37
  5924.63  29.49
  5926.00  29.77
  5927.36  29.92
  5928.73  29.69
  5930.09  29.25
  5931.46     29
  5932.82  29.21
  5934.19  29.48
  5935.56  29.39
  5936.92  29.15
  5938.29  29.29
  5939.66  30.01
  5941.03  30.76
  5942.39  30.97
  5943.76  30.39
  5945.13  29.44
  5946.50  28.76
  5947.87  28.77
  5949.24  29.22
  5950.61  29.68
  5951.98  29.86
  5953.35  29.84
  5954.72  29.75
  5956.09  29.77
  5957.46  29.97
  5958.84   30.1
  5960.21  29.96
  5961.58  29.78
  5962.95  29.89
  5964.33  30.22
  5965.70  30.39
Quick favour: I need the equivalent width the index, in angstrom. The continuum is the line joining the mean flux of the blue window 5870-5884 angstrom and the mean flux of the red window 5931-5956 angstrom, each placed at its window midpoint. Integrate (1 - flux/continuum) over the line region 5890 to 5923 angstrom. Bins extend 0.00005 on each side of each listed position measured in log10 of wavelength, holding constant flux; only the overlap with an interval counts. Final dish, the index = 2.9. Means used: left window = 29.2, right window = 29.6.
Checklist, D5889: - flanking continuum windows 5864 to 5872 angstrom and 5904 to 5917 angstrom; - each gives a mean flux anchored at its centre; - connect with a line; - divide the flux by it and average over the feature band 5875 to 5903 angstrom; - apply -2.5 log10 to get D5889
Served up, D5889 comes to 0.14 mag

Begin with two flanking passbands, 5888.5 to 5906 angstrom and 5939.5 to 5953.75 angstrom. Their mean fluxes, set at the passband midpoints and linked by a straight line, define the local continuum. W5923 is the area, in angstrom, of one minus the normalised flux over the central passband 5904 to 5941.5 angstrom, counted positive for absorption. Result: -2.9 angstrom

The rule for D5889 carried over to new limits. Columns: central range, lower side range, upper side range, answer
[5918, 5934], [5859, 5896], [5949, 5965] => -0.02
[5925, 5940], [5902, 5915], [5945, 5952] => -0.02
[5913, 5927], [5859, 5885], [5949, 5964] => 0.00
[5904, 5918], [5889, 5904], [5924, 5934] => -0.09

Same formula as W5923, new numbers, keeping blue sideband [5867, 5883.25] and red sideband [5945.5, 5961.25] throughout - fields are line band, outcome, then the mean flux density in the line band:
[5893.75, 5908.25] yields 1.9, 25.5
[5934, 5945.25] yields -0.1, 29.9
